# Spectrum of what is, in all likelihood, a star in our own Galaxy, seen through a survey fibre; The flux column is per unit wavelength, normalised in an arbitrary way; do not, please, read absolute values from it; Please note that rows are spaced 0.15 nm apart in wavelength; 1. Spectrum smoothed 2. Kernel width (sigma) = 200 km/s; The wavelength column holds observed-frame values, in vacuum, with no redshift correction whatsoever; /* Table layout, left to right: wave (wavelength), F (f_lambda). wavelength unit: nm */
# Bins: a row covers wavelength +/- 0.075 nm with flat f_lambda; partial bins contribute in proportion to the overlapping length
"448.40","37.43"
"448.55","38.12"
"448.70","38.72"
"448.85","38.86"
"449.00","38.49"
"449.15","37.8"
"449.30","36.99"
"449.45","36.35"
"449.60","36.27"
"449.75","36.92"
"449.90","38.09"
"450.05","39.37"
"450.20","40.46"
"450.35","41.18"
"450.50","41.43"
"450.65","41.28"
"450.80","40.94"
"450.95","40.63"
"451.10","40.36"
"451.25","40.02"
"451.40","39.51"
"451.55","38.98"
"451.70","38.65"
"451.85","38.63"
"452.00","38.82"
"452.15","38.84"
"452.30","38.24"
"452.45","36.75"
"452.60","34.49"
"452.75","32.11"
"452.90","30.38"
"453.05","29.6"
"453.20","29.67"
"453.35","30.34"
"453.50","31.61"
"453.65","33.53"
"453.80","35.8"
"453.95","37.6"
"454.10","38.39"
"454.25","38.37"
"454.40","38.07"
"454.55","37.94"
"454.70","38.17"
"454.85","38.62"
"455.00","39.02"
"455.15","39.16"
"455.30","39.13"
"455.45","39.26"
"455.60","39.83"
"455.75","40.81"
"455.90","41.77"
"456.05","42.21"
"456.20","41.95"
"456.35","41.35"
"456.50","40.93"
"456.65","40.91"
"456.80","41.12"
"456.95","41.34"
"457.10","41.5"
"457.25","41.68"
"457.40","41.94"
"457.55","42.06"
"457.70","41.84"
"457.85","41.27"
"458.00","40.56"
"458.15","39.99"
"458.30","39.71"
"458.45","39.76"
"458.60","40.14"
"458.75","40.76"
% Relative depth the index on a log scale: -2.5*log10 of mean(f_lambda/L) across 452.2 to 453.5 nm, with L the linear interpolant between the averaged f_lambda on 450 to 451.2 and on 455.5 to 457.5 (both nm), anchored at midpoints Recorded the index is 0.24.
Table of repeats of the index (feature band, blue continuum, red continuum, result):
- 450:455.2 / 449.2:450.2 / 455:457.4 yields 0.05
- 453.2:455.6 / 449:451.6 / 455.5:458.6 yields 0.10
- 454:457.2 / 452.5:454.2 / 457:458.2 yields -0.07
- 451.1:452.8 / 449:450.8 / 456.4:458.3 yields 0.04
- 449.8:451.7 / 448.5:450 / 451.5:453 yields -0.09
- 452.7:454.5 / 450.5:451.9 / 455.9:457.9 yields 0.20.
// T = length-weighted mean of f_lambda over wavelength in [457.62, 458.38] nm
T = 40.7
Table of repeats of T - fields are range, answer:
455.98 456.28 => 42.1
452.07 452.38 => 38.5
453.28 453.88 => 32.9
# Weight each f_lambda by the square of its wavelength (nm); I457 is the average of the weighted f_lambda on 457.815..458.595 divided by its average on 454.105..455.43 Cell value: 1.06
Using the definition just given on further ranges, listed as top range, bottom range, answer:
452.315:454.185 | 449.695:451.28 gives 0.85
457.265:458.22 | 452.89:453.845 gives 1.34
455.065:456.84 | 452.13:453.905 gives 1.24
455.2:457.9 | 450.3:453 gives 1.10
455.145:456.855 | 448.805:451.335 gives 1.07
